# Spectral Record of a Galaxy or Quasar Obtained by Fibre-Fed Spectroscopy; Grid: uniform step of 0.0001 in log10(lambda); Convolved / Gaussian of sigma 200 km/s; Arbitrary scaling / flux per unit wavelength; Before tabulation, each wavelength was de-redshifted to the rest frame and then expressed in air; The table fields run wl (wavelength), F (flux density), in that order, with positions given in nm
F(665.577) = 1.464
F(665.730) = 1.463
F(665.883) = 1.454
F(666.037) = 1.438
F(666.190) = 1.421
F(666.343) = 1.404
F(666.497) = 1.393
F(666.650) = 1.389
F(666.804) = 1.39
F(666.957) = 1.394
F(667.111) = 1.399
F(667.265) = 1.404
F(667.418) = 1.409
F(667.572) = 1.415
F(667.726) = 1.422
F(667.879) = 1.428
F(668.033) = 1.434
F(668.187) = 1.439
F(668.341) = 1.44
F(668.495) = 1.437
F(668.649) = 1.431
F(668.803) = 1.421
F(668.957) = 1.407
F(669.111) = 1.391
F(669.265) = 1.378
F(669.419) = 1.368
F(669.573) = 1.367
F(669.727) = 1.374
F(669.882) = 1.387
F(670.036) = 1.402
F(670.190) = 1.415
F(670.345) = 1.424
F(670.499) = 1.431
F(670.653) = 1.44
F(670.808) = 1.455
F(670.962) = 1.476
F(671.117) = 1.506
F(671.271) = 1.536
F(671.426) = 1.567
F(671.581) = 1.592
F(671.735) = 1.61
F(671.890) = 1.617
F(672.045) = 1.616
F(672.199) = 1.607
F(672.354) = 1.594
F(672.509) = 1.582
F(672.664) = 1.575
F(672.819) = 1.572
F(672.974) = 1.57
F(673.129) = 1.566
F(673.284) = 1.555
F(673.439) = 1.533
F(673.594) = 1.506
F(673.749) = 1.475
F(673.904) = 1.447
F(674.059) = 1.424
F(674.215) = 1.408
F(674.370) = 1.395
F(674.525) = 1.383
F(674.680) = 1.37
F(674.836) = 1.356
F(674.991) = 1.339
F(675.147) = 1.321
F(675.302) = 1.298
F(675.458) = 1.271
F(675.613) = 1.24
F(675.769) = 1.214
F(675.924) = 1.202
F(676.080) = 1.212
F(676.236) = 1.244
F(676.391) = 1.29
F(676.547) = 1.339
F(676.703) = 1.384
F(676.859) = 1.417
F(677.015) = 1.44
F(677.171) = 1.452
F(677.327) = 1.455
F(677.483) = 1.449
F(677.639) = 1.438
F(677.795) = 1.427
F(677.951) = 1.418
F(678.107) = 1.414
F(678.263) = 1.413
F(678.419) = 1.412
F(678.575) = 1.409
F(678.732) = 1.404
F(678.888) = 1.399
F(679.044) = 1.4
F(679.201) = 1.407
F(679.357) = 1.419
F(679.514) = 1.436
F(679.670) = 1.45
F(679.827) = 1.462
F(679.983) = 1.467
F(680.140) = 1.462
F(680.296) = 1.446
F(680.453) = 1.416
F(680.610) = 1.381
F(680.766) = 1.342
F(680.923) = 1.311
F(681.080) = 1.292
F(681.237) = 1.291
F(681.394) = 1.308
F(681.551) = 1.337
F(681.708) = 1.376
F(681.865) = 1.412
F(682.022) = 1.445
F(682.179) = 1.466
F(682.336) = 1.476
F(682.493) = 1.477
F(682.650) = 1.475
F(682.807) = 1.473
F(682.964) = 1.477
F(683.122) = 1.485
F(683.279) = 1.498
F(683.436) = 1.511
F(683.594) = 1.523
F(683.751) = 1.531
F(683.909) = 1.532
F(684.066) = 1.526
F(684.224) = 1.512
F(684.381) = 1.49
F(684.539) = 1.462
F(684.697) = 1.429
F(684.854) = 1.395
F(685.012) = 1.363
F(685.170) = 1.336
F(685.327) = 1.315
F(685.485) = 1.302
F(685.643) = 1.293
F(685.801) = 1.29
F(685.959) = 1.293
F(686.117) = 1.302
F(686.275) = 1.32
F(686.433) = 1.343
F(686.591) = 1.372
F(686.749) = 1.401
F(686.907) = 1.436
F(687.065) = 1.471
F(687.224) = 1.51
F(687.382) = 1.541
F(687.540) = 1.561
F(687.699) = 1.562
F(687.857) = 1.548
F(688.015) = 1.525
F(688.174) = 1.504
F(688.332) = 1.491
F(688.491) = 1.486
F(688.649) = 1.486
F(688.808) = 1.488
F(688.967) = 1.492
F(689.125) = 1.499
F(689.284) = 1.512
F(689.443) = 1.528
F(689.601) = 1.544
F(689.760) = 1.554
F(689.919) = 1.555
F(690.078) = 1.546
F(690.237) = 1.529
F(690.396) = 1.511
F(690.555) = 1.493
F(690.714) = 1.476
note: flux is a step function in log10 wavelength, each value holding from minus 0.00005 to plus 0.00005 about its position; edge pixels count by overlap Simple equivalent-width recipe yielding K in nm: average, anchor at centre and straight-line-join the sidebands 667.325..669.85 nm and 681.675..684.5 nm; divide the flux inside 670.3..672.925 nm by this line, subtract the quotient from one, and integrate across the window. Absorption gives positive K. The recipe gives -0.22 nm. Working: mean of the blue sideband 1.41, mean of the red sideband 1.48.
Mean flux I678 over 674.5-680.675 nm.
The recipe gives 1.38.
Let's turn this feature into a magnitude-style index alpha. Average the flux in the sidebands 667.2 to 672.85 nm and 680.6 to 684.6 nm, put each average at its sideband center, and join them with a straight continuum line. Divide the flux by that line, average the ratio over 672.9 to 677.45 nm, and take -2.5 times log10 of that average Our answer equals 0.06 mag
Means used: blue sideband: 1.47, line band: 1.38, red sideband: 1.44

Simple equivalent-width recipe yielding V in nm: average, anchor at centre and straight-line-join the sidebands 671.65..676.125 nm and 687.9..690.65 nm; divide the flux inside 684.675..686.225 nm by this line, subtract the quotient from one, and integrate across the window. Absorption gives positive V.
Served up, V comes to 0.18 nm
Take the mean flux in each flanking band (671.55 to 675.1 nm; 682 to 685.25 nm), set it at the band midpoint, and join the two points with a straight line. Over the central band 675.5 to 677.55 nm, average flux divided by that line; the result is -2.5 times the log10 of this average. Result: 0.13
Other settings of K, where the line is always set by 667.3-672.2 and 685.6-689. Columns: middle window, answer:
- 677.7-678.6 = 0.02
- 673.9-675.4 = 0.09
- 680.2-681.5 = 0.09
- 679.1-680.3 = 0.00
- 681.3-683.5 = 0.01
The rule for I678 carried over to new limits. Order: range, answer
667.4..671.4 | 1.43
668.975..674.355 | 1.49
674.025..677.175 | 1.33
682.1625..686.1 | 1.43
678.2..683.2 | 1.41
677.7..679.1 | 1.41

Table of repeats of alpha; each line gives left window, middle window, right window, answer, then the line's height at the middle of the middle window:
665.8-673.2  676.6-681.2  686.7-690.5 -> 0.06 mag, 1.49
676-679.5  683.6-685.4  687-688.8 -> 0.02 mag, 1.47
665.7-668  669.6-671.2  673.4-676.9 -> -0.03 mag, 1.39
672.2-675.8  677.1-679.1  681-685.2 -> 0.01 mag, 1.44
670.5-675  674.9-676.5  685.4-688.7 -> 0.18 mag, 1.49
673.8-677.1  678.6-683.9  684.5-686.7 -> -0.07 mag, 1.34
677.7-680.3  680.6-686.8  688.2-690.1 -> 0.05 mag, 1.47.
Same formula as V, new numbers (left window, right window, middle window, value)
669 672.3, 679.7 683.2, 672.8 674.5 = -0.037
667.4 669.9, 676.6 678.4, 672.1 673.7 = -0.167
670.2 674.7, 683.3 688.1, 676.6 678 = 0.051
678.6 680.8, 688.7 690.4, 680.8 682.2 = 0.083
